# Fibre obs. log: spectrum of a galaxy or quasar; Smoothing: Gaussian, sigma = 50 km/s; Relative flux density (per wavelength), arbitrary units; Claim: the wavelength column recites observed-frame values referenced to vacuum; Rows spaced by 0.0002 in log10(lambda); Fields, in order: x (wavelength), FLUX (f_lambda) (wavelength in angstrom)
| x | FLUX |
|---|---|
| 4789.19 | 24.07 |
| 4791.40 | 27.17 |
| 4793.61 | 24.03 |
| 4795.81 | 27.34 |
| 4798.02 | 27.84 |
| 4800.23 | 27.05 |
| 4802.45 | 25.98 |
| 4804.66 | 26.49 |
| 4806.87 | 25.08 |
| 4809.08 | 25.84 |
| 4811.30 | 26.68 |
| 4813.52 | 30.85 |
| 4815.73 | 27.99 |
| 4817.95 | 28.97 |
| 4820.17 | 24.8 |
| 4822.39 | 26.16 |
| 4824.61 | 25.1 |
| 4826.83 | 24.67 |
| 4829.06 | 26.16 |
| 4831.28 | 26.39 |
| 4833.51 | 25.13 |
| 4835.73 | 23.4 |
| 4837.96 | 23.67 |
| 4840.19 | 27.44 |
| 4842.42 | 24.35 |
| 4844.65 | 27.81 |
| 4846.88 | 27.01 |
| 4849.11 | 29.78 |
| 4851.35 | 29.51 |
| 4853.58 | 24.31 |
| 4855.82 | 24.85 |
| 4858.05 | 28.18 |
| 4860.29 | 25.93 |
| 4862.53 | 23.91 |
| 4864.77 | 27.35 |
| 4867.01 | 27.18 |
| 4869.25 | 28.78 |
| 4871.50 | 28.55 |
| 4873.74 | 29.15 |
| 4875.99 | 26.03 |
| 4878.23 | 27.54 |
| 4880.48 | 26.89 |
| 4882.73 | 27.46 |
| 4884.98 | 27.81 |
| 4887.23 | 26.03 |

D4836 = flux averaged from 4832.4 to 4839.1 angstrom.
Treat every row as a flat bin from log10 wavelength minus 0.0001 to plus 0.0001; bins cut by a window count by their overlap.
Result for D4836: 24.1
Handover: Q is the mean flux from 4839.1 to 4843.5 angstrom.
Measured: 25.9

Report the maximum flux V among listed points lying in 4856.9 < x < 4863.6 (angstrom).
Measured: 28.18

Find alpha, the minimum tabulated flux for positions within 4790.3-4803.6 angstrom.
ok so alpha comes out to 24.03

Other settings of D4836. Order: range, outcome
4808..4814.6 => 27.7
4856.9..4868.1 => 26.5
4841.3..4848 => 26.4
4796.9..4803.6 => 26.9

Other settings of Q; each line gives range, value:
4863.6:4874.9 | 28.2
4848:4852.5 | 29.6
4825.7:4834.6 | 25.6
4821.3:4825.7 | 25.6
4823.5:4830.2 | 25.3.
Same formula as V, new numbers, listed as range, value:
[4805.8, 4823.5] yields 30.85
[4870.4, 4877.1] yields 29.15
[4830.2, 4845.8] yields 27.81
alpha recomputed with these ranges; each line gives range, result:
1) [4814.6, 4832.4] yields 24.67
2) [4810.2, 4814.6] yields 26.68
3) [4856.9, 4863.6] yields 23.91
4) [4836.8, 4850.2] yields 23.67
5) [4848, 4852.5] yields 29.51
